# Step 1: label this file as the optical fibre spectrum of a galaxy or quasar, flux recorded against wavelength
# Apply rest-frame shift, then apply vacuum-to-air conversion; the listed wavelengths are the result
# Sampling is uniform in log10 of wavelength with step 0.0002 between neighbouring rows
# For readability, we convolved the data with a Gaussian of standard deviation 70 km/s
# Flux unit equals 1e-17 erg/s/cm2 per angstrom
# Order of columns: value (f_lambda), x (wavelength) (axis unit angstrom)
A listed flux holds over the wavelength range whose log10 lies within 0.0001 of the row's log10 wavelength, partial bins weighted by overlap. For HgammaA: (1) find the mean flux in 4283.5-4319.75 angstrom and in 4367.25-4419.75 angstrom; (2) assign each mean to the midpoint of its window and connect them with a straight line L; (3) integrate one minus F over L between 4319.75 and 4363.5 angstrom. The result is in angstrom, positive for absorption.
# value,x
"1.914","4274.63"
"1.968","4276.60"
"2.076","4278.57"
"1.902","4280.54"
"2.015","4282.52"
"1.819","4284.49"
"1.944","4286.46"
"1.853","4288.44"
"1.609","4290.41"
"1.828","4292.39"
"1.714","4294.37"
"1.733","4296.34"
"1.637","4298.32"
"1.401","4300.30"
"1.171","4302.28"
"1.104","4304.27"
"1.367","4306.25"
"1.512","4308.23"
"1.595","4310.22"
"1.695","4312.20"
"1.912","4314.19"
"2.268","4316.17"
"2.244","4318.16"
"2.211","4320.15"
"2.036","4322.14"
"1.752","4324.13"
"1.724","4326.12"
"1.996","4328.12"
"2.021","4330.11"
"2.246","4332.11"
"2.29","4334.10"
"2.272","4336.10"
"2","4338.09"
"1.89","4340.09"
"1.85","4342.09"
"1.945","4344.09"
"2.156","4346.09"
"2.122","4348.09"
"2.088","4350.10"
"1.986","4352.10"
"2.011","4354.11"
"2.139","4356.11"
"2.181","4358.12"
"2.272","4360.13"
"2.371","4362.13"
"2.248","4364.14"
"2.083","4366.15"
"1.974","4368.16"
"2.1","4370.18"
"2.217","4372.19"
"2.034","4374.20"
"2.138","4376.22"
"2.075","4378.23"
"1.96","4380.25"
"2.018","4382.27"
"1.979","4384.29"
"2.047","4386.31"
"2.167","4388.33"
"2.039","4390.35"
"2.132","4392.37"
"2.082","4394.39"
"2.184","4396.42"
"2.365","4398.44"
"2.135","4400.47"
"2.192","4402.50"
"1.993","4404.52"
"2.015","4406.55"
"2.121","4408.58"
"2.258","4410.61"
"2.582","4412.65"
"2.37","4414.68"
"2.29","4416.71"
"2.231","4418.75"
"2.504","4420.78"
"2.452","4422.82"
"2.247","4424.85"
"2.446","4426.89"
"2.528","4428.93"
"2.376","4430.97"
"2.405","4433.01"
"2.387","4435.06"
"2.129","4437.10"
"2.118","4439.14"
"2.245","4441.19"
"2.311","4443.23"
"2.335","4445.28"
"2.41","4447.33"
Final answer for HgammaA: -4.1 angstrom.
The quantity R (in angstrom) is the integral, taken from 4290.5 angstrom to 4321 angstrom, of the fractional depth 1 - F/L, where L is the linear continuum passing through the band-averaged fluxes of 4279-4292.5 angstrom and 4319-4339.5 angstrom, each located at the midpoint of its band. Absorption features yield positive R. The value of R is 4.1 angstrom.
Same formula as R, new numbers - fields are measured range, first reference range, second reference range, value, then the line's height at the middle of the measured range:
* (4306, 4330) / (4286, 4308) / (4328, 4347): -0.7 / 1.83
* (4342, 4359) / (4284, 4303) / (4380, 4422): -1.1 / 1.94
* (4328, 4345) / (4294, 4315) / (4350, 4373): -1.8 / 1.87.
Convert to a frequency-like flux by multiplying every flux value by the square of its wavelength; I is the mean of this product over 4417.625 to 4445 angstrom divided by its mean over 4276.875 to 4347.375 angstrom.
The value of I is 1.33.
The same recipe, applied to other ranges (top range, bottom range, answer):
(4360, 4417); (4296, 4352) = 1.18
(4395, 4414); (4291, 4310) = 1.54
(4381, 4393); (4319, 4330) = 1.08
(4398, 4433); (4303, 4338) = 1.27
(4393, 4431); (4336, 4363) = 1.12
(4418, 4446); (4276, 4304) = 1.43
